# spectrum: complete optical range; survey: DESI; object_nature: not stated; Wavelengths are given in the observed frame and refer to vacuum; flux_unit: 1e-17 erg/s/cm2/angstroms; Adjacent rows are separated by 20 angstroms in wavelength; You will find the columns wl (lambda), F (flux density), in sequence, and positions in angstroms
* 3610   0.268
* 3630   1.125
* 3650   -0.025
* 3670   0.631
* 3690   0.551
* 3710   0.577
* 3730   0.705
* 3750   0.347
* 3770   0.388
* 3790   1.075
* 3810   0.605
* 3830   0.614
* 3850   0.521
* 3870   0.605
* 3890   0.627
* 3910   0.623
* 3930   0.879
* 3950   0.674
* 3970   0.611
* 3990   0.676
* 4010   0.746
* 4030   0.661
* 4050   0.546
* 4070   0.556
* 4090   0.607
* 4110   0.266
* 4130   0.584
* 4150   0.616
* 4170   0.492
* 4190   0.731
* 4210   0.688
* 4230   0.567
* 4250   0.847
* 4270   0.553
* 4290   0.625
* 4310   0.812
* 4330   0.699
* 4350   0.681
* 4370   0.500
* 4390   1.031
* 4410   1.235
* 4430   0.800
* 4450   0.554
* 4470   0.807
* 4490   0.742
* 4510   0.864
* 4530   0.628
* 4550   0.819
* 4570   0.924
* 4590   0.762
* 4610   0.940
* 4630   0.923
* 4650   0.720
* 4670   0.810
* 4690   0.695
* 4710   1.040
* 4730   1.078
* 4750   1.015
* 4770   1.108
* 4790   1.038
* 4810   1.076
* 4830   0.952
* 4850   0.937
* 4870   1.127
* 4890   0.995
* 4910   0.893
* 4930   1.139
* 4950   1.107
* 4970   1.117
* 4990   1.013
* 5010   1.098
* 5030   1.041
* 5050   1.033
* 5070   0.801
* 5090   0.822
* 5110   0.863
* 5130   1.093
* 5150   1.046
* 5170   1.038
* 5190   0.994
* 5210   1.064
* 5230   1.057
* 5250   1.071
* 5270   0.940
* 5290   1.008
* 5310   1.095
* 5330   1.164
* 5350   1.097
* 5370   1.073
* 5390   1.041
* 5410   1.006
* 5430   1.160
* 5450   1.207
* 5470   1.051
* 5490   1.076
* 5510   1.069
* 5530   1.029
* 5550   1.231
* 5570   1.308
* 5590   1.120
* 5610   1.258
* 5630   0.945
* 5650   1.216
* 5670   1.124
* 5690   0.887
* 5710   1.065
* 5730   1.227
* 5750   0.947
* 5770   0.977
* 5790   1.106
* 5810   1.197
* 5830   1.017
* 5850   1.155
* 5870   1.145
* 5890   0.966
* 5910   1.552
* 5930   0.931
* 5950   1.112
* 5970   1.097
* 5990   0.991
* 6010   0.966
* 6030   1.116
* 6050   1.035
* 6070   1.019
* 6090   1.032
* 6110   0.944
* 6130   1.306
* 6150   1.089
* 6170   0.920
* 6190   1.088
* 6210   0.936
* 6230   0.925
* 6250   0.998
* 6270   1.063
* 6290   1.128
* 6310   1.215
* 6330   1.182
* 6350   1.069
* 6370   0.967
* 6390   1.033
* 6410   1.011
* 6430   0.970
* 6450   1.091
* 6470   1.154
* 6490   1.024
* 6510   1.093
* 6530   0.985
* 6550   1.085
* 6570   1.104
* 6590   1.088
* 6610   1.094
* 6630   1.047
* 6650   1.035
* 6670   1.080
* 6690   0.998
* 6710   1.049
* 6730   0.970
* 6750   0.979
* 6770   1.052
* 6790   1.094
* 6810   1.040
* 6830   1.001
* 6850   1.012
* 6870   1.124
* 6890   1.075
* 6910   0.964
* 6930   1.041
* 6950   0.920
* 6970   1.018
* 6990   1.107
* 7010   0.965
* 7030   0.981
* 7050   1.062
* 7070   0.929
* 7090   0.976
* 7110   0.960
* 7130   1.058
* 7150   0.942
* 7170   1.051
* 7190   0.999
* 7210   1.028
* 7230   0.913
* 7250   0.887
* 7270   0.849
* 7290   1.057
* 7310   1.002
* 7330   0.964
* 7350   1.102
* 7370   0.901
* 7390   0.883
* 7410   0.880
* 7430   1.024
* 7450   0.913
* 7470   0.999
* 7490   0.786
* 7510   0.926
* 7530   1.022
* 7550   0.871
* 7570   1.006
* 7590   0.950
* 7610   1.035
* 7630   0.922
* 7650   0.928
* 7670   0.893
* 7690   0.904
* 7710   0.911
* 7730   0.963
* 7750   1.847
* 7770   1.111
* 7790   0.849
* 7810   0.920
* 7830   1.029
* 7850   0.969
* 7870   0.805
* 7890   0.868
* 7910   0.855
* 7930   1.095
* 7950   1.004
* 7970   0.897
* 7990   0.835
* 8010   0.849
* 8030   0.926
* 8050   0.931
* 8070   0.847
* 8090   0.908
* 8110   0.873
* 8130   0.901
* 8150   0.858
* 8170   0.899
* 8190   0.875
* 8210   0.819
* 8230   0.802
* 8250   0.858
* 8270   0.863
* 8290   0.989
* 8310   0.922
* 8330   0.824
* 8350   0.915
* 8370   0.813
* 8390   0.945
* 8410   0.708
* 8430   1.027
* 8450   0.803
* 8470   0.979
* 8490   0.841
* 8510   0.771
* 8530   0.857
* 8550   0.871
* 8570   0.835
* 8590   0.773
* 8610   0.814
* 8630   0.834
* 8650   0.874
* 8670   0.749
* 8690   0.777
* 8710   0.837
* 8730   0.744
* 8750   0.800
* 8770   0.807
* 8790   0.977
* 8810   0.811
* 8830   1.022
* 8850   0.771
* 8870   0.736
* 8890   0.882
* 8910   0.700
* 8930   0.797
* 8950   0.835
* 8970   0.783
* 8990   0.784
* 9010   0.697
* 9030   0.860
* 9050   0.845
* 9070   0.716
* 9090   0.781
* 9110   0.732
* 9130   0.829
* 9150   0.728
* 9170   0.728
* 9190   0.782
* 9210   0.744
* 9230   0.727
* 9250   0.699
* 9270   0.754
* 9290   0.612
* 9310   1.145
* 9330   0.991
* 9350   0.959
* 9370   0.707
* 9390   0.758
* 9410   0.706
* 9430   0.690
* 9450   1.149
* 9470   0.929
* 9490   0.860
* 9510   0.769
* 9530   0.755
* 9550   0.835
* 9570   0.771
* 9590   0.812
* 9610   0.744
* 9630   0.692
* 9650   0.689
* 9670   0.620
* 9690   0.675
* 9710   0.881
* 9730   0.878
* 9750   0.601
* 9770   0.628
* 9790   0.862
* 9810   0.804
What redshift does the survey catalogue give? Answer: 0.18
